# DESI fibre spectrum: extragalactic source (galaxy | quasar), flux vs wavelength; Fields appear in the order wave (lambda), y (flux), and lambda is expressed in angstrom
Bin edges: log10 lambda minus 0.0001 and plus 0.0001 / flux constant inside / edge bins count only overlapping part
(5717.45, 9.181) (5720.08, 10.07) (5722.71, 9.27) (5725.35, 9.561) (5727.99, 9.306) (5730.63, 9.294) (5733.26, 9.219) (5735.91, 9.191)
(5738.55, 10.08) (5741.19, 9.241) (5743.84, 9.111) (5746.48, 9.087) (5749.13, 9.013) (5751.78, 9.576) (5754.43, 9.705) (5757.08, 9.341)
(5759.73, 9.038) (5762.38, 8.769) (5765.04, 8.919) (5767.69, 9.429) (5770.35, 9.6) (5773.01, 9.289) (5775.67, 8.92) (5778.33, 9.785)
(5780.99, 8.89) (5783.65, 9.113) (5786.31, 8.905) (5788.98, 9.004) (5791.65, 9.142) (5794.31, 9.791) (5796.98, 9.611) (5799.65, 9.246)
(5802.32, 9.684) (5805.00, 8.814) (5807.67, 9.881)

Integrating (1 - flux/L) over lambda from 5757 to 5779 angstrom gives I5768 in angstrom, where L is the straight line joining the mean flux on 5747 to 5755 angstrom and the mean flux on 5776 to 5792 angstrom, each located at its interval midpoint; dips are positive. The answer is 0.1 angstrom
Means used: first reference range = 9.36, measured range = 9.21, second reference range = 9.13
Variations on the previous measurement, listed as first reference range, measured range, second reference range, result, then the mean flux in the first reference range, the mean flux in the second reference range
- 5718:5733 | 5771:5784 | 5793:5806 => 0.31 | 9.47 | 9.44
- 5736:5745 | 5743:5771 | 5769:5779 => 0.53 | 9.44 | 9.37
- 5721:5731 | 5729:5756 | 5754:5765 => -0.25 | 9.39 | 9.14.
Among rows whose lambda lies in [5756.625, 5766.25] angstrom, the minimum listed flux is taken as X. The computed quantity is 8.769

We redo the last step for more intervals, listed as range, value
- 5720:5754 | 9.013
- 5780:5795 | 8.89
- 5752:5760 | 9.038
